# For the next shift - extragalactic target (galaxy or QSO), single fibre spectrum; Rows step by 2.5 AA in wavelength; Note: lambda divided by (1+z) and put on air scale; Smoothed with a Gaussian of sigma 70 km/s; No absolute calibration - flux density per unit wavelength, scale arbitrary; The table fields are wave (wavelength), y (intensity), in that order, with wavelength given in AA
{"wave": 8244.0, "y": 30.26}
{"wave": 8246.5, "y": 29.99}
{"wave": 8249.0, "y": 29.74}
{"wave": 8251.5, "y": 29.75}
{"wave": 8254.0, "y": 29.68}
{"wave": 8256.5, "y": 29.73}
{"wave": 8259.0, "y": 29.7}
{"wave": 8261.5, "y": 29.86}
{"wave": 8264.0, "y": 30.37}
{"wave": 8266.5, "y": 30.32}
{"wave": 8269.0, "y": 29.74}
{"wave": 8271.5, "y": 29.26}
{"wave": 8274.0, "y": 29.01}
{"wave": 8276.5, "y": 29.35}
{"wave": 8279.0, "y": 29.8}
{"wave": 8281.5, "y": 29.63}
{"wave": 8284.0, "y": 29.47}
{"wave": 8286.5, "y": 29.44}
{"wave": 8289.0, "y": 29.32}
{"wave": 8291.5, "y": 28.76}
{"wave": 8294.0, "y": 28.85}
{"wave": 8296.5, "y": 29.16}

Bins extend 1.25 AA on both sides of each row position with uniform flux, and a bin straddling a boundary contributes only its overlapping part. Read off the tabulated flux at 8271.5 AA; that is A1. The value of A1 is 29.26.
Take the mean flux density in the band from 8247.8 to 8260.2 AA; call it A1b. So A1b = 29.7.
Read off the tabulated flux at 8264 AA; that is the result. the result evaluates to 30.37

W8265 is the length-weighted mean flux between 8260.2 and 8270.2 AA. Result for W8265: 30.1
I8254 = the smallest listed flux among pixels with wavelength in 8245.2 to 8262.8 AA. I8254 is 29.68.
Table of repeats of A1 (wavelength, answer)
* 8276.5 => 29.35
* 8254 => 29.68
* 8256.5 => 29.73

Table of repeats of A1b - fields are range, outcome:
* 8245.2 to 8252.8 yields 29.8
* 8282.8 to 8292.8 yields 29.2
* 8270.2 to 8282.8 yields 29.4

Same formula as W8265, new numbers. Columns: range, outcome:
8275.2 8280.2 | 29.6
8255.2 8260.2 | 29.7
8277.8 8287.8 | 29.6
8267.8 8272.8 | 29.5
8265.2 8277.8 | 29.5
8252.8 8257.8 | 29.7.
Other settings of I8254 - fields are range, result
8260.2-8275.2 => 29.01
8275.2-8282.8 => 29.35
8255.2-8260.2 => 29.7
